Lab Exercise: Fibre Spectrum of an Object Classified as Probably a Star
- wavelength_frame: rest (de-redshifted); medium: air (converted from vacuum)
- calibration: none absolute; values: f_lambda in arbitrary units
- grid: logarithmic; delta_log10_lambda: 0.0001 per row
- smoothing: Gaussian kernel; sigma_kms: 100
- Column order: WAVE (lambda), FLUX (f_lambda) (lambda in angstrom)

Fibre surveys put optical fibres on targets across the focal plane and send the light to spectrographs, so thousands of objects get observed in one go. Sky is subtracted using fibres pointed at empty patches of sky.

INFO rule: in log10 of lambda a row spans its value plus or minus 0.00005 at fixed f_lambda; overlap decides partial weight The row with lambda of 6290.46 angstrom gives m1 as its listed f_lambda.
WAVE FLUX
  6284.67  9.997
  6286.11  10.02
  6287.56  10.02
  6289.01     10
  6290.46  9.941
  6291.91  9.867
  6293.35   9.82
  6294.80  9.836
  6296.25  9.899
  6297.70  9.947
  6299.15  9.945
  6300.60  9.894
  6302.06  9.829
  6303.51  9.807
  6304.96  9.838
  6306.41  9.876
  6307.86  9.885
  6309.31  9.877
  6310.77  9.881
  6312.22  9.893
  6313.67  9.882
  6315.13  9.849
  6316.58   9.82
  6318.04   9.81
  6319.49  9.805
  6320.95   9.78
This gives 9.941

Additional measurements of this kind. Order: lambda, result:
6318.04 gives 9.81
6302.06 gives 9.829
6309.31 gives 9.877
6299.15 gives 9.945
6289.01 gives 10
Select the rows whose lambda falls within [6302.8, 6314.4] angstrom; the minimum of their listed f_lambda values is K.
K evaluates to 9.807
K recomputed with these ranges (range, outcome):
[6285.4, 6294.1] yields 9.82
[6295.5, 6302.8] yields 9.829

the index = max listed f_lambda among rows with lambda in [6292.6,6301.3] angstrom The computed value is 9.947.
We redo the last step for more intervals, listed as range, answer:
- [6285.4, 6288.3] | 10.02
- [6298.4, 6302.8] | 9.945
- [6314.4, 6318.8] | 9.849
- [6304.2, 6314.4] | 9.893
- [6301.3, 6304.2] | 9.829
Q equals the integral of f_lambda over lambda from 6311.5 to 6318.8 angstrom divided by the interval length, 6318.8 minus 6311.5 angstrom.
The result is 9.85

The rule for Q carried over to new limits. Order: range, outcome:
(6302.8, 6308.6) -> 9.87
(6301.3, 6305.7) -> 9.82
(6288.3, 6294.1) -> 9.92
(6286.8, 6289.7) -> 9.99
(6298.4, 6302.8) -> 9.87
